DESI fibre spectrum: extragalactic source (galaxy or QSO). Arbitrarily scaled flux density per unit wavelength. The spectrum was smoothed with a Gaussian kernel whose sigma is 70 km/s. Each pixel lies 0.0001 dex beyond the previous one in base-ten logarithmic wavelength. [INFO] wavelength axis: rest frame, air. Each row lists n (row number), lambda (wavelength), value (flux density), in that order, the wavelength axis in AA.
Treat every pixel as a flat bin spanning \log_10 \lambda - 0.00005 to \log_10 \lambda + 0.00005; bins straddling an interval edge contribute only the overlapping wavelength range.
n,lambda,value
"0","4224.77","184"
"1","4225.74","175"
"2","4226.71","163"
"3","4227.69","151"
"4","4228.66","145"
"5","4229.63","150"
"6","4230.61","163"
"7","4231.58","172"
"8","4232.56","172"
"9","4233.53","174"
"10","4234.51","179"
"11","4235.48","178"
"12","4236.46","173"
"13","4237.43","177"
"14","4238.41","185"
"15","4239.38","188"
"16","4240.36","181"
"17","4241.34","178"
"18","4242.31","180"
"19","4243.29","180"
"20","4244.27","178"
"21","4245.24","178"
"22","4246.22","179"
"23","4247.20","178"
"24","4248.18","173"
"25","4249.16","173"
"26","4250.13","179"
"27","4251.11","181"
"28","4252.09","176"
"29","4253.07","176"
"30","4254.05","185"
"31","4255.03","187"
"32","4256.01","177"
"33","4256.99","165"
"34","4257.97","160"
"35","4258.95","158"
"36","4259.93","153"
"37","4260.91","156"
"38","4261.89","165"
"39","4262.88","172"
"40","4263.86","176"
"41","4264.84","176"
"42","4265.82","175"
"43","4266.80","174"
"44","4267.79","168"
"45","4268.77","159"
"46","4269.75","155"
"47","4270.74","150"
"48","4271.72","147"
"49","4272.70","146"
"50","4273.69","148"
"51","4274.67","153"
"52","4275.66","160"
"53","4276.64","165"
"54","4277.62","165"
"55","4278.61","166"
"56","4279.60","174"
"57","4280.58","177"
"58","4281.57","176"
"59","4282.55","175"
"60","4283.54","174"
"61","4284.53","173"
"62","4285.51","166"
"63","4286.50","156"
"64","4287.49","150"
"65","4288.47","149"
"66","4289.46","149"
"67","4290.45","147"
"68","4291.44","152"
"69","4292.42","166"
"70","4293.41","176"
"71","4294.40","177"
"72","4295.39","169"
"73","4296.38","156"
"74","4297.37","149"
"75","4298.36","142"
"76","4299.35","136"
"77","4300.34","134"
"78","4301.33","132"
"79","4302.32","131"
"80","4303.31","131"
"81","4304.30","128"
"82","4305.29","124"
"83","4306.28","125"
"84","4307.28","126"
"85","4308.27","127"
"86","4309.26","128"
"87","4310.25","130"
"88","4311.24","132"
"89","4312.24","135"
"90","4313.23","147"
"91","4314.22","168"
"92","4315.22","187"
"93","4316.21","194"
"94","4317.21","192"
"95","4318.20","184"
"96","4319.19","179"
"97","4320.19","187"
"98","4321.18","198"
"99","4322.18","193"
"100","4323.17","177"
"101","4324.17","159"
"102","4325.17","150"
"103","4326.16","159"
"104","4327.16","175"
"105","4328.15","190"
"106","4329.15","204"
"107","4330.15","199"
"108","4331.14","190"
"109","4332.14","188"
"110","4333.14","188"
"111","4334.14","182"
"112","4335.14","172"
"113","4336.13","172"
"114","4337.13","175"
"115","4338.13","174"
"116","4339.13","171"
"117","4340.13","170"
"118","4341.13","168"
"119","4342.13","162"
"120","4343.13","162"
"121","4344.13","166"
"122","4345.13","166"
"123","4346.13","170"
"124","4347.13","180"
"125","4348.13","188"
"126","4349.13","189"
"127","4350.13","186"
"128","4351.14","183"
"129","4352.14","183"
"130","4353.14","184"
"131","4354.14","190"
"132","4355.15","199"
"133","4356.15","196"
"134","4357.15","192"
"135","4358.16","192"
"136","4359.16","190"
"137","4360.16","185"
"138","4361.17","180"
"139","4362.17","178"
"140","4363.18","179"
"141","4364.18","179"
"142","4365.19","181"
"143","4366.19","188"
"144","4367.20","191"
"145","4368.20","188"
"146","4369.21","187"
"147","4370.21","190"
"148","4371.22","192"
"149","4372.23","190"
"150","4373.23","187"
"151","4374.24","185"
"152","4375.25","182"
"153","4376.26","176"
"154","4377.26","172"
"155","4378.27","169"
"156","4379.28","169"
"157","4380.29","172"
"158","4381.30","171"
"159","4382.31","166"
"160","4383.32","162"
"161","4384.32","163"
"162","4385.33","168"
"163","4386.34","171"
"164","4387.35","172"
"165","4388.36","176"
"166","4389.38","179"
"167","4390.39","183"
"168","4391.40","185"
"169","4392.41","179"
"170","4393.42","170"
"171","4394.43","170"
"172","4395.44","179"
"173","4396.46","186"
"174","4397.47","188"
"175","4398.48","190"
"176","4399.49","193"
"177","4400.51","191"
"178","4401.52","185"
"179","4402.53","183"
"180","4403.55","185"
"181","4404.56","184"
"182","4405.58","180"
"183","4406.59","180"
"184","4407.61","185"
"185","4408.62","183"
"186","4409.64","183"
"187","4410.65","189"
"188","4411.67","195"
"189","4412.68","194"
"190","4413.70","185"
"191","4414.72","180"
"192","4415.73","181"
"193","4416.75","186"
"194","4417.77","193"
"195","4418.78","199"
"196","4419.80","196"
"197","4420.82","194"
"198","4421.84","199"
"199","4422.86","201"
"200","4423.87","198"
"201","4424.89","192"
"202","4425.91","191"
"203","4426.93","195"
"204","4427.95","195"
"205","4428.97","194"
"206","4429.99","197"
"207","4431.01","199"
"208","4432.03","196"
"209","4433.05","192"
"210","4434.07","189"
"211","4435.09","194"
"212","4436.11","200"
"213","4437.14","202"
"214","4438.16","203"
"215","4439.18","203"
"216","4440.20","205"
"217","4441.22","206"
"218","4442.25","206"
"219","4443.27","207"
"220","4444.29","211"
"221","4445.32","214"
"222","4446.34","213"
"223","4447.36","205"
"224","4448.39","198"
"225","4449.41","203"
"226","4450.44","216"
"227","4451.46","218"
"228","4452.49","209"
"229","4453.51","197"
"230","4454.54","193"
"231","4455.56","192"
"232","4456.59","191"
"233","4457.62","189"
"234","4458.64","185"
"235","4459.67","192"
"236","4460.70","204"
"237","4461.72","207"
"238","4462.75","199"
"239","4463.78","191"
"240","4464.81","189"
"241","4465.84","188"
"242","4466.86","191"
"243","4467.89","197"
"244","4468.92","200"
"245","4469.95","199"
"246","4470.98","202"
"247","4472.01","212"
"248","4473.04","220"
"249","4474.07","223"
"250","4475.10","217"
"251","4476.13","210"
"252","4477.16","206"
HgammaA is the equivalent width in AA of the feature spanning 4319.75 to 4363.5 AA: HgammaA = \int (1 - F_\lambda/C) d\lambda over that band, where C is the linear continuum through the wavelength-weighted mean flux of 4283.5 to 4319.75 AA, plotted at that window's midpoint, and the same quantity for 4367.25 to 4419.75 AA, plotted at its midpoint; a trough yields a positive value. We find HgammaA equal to -4.2 AA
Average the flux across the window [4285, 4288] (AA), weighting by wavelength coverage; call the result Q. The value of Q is 158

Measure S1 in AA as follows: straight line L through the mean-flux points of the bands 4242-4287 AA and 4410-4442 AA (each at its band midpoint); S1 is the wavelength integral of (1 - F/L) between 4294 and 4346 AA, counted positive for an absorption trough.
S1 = 4.42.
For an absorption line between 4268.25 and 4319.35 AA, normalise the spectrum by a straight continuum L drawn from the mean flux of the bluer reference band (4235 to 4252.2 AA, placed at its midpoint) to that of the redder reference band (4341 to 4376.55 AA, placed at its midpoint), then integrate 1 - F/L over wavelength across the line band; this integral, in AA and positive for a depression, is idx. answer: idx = 7.4 AA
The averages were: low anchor 179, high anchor 183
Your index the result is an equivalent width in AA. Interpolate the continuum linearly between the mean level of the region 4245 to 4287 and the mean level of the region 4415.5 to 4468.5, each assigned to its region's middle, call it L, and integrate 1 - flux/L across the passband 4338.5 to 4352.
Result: 0.6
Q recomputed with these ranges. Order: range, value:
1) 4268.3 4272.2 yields 153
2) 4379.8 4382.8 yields 170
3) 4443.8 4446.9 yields 213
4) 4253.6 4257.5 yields 178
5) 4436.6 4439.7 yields 203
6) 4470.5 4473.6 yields 212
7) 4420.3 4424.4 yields 198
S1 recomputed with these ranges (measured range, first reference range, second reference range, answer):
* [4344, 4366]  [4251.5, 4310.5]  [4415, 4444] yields -0.9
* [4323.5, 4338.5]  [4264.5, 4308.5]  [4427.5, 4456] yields -0.9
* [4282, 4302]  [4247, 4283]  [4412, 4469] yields 1.8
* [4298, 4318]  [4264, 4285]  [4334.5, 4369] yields 3.3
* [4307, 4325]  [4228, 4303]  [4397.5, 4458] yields 1.2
